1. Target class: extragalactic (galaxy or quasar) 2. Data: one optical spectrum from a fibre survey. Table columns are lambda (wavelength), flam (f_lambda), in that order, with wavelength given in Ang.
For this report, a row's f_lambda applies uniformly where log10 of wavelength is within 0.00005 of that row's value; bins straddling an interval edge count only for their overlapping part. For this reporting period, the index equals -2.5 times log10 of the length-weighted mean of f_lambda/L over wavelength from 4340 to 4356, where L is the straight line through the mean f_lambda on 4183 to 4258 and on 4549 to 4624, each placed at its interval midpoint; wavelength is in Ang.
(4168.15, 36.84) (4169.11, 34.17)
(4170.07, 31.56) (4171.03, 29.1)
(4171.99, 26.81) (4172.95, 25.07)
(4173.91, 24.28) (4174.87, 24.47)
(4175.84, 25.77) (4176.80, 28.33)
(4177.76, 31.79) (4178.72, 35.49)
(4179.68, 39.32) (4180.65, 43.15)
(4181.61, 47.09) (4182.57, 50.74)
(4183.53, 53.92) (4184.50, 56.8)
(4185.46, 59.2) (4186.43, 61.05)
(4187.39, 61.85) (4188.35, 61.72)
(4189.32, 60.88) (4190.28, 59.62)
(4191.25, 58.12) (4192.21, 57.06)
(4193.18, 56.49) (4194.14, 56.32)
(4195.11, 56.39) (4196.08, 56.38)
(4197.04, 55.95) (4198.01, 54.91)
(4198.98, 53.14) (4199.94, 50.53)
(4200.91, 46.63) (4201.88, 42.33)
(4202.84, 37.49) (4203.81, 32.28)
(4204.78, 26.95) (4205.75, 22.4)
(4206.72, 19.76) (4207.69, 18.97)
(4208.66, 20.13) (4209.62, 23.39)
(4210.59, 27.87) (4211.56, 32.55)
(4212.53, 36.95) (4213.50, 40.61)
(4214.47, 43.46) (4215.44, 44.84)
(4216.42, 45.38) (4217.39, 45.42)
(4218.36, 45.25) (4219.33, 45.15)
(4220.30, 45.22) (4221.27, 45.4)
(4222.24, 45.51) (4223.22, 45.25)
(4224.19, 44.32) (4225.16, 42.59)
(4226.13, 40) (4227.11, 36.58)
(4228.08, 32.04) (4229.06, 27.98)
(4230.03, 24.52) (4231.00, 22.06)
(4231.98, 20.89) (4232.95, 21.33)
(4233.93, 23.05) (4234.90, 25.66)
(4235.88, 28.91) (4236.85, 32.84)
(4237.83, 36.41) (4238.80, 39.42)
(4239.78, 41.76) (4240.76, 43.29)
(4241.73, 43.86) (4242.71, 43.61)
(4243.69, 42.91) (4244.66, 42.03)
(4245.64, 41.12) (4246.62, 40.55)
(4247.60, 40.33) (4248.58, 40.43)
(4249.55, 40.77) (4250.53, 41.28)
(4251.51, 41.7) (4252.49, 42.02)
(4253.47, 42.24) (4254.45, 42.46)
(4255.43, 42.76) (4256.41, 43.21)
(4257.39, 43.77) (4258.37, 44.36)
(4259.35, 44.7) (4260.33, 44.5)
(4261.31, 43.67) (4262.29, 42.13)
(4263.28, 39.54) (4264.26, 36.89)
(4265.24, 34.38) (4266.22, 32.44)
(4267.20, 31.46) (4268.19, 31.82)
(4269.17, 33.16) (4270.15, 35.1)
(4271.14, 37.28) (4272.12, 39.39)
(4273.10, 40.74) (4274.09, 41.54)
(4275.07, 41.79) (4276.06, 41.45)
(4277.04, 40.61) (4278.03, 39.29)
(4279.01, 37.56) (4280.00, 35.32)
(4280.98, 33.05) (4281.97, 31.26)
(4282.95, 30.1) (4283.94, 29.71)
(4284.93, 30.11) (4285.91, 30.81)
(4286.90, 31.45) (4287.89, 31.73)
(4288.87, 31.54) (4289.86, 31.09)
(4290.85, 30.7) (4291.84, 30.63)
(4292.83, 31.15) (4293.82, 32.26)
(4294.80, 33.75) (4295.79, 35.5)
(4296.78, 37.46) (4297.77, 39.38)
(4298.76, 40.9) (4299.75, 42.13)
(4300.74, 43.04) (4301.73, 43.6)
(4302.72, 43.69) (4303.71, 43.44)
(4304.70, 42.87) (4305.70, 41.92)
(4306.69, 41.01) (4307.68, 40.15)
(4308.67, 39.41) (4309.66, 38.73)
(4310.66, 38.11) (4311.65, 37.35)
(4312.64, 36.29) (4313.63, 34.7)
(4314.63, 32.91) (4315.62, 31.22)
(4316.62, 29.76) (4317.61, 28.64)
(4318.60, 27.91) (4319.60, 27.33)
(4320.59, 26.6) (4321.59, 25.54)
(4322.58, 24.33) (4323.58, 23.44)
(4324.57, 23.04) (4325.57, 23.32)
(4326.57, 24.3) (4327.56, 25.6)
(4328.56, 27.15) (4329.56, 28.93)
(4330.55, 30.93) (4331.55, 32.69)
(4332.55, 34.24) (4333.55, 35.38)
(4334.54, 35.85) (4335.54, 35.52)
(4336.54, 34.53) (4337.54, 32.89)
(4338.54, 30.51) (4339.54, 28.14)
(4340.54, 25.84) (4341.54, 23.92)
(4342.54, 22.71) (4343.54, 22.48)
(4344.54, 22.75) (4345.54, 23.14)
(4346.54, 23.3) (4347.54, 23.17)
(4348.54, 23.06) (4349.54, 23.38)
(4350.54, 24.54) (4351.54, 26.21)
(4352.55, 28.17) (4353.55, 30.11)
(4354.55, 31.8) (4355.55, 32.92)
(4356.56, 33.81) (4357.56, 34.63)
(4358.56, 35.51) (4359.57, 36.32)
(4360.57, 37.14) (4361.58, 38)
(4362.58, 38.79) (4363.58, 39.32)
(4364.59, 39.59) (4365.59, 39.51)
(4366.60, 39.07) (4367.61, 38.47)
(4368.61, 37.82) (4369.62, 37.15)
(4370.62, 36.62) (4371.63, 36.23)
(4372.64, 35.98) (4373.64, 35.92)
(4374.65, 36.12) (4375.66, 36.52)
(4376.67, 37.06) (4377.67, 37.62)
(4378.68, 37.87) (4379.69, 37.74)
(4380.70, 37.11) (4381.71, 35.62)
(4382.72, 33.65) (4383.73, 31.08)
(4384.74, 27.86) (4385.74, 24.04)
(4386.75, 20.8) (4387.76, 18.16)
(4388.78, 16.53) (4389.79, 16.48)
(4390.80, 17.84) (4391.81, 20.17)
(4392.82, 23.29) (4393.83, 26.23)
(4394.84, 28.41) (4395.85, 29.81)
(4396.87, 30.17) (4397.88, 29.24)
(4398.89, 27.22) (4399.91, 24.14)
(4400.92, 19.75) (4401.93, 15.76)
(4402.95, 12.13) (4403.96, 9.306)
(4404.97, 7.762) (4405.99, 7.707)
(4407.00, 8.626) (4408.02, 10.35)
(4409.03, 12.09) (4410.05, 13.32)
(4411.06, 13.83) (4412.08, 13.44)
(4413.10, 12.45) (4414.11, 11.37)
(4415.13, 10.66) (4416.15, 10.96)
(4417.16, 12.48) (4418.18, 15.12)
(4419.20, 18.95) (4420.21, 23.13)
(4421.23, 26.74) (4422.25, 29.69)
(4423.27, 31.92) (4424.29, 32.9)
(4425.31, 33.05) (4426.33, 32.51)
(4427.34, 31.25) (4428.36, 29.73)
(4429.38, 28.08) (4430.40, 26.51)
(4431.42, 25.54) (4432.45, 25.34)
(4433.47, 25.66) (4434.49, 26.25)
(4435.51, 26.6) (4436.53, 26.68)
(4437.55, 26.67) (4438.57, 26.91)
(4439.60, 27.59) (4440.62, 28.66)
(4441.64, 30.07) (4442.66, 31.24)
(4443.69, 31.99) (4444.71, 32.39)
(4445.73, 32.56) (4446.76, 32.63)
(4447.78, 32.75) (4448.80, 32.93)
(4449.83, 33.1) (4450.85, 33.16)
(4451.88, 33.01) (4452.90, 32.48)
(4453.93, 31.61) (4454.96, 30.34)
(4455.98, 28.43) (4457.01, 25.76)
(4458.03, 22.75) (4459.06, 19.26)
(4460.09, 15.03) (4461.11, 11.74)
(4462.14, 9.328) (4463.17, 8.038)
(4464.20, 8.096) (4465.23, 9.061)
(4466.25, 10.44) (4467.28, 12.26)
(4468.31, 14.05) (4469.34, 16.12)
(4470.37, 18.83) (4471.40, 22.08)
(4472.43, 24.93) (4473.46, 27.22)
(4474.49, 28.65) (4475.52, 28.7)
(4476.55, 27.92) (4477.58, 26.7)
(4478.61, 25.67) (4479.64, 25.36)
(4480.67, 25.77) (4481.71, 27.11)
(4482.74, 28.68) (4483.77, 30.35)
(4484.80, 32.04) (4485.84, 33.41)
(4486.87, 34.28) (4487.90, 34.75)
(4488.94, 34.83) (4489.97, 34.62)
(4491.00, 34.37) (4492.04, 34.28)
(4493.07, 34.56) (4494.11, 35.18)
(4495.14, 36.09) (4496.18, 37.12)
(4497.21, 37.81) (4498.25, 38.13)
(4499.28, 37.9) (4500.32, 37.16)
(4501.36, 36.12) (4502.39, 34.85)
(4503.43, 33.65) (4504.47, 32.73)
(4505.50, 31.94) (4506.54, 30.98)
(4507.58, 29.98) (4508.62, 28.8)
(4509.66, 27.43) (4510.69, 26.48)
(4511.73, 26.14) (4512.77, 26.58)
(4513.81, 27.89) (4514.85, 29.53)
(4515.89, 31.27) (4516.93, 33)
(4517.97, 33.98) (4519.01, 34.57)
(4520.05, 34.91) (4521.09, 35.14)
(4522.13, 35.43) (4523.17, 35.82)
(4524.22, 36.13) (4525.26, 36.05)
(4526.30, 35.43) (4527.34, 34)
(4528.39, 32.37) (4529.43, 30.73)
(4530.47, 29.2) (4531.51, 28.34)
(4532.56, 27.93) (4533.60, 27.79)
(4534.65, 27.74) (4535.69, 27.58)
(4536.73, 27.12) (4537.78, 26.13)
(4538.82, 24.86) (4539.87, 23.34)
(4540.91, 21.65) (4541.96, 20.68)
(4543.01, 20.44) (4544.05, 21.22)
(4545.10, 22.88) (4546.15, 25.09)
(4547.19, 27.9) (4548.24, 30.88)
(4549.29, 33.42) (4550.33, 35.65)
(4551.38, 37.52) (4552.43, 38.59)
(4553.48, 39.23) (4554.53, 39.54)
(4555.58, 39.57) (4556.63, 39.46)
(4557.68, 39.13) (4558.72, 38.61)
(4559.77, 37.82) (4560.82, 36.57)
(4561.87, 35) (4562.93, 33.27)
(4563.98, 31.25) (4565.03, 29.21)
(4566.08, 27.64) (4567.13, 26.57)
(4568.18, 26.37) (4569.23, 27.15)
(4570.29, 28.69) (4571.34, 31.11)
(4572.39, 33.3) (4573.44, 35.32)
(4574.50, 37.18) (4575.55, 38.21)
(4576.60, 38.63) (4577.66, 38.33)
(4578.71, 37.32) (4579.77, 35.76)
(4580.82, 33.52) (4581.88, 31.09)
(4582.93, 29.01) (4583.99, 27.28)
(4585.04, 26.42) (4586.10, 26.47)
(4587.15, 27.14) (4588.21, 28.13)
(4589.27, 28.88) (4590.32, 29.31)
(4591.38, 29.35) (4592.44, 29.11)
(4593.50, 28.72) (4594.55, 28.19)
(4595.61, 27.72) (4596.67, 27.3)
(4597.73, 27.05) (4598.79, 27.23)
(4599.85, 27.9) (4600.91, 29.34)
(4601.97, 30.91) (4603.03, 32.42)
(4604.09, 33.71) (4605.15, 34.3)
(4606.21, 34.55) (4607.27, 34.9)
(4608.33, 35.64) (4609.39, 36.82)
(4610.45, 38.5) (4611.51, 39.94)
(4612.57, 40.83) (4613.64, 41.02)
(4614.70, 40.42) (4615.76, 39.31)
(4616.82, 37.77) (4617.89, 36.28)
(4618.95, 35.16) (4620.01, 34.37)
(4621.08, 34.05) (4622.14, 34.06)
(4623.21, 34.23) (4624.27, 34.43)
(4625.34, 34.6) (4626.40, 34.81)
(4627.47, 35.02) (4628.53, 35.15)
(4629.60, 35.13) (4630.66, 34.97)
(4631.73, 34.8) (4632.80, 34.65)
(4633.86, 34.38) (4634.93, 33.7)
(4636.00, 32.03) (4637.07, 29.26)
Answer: 0.46 mag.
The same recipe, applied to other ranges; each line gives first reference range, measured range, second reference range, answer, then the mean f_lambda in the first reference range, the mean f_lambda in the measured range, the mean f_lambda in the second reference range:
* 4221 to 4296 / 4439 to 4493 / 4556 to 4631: 0.30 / 36.7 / 26.2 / 33.2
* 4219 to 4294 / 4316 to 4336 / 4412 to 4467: 0.13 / 37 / 28.5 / 24.4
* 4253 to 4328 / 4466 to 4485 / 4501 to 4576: 0.33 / 35.6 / 23.9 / 31.4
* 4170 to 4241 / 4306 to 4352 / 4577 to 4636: 0.27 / 40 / 29.4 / 33.1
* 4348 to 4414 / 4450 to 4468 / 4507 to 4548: 0.36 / 27.4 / 20.2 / 29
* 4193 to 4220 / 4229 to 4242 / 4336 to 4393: 0.25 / 40.5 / 30.8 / 30.7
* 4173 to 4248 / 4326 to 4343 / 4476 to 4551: 0.22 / 40.6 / 29.9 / 30.8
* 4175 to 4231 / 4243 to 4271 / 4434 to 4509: 0.00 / 42.8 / 40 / 28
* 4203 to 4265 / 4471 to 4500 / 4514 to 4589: 0.04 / 37.3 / 31.5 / 31.6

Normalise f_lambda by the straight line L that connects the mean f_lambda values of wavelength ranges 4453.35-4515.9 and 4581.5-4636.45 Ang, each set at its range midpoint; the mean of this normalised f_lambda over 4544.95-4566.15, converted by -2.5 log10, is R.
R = -0.14 mag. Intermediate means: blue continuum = 27.2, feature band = 34.5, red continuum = 32.9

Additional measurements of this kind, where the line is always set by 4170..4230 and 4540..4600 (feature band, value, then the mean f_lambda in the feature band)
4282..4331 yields 0.17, 33.2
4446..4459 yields 0.14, 30.4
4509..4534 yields 0.03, 31.5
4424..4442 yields 0.23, 28.3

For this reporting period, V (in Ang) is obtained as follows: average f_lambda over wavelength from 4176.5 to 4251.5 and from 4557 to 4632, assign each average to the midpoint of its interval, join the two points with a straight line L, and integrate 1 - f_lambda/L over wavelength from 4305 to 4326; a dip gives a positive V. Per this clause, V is 3.8 Ang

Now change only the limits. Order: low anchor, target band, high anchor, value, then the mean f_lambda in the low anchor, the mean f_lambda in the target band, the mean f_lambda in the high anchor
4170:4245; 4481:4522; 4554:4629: 2.49 Ang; 40.1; 32.8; 33.3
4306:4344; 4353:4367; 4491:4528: -2.24 Ang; 30.6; 36.1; 33.3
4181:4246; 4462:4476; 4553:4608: 7.14 Ang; 41.8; 17.2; 32.1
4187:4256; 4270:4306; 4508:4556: 1.75 Ang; 40.7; 36.6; 30.3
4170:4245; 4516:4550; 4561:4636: 4.62 Ang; 40.1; 29.5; 32.9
